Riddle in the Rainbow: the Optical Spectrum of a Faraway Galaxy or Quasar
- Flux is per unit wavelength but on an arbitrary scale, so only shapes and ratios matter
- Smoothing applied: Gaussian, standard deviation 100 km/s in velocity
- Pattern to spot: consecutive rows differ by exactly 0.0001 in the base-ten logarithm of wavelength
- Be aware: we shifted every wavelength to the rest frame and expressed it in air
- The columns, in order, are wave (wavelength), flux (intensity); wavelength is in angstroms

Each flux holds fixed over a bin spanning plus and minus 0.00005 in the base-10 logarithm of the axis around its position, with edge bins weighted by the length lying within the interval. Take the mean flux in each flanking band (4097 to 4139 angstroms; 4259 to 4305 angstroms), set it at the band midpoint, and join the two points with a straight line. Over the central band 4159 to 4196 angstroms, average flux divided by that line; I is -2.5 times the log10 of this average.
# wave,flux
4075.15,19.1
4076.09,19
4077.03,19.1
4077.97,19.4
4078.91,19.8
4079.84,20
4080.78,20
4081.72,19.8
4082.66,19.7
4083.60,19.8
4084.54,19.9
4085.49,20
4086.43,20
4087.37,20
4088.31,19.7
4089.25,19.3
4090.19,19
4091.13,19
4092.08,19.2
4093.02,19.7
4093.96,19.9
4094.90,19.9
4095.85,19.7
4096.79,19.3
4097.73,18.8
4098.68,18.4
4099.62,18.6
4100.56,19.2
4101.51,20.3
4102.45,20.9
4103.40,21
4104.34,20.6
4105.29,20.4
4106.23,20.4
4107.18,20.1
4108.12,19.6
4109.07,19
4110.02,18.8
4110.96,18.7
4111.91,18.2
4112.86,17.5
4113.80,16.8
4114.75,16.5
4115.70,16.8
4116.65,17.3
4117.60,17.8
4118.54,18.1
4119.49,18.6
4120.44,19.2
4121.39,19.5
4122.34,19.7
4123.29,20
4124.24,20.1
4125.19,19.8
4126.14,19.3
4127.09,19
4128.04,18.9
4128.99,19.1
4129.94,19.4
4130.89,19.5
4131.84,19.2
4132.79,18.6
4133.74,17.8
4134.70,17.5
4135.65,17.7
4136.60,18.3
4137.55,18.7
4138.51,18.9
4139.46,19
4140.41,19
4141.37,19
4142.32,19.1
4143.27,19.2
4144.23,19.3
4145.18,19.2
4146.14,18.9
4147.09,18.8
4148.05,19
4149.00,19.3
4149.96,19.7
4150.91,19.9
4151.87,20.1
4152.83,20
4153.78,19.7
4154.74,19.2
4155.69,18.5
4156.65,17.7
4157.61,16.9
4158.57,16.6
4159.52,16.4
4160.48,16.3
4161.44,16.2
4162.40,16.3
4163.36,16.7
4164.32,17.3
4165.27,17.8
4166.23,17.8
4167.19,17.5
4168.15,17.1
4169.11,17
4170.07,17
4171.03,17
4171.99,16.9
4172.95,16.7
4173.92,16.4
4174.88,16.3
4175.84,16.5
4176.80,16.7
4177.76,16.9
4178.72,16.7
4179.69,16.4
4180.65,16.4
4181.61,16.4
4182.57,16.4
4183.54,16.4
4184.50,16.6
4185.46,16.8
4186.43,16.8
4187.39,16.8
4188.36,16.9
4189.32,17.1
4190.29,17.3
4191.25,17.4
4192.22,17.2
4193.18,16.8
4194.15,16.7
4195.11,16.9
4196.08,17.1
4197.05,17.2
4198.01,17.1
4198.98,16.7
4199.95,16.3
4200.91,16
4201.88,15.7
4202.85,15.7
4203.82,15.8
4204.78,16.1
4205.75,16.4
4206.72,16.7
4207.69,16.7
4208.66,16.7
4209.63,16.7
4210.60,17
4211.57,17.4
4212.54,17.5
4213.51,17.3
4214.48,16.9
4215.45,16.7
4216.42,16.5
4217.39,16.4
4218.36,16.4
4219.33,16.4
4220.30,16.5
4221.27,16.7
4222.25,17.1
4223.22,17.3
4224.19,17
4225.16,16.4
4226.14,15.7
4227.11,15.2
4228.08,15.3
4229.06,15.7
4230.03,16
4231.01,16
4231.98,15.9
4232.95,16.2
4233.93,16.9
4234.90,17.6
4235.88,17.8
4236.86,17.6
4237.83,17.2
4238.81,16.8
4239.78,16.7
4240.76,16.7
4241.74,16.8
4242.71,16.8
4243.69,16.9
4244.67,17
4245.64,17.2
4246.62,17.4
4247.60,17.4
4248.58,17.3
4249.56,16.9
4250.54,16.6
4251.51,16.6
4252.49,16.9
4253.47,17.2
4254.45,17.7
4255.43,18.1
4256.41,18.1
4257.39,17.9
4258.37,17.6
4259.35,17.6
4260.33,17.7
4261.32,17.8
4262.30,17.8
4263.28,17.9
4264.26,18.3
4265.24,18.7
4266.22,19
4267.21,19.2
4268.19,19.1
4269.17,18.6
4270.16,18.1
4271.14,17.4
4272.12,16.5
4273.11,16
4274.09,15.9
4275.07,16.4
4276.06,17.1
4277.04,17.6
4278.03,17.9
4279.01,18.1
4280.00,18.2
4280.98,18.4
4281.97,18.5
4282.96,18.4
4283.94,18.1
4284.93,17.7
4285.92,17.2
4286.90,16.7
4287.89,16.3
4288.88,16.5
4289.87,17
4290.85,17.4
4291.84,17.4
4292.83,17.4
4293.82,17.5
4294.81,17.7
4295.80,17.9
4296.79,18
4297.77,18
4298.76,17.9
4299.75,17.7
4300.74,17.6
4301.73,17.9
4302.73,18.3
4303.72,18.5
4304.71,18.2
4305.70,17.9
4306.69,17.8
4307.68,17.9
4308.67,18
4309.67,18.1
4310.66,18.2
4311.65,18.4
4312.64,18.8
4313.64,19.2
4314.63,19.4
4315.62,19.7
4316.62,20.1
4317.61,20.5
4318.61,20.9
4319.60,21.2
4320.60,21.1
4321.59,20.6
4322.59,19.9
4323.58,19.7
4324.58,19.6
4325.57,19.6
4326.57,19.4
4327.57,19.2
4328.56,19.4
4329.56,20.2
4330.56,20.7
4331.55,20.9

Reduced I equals 0.10 mag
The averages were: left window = 18.9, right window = 17.7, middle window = 16.8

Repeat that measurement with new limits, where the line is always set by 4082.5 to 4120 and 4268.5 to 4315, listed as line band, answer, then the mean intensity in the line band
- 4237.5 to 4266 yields 0.040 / 17.4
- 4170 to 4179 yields 0.118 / 16.7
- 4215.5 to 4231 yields 0.122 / 16.3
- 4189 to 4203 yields 0.104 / 16.8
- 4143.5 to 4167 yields 0.031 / 18.2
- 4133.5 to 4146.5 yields 0.010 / 18.7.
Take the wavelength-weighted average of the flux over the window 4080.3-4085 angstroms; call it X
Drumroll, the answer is 19.8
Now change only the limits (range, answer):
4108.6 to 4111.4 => 18.9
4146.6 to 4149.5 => 19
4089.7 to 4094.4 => 19.4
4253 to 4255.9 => 17.7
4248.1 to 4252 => 16.9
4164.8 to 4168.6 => 17.5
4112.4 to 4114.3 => 17.2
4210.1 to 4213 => 17.3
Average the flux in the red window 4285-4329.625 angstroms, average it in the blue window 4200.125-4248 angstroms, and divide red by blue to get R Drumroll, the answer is 1.1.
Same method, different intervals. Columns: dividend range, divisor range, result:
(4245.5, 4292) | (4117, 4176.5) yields 0.96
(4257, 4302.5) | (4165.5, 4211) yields 1.06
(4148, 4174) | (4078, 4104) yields 0.90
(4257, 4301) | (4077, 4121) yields 0.92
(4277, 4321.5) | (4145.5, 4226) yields 1.07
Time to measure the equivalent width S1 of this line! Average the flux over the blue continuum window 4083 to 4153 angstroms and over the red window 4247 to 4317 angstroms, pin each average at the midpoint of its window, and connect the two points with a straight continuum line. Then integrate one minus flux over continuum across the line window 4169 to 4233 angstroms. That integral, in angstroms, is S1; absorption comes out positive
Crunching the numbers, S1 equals 6.5 angstroms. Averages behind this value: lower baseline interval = 19.1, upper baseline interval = 17.8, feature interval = 16.6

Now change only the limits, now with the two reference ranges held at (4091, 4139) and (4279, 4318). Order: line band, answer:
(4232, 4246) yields 1.06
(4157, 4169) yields 1.17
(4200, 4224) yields 2.46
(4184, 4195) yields 0.99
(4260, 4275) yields 0.32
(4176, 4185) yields 1.02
